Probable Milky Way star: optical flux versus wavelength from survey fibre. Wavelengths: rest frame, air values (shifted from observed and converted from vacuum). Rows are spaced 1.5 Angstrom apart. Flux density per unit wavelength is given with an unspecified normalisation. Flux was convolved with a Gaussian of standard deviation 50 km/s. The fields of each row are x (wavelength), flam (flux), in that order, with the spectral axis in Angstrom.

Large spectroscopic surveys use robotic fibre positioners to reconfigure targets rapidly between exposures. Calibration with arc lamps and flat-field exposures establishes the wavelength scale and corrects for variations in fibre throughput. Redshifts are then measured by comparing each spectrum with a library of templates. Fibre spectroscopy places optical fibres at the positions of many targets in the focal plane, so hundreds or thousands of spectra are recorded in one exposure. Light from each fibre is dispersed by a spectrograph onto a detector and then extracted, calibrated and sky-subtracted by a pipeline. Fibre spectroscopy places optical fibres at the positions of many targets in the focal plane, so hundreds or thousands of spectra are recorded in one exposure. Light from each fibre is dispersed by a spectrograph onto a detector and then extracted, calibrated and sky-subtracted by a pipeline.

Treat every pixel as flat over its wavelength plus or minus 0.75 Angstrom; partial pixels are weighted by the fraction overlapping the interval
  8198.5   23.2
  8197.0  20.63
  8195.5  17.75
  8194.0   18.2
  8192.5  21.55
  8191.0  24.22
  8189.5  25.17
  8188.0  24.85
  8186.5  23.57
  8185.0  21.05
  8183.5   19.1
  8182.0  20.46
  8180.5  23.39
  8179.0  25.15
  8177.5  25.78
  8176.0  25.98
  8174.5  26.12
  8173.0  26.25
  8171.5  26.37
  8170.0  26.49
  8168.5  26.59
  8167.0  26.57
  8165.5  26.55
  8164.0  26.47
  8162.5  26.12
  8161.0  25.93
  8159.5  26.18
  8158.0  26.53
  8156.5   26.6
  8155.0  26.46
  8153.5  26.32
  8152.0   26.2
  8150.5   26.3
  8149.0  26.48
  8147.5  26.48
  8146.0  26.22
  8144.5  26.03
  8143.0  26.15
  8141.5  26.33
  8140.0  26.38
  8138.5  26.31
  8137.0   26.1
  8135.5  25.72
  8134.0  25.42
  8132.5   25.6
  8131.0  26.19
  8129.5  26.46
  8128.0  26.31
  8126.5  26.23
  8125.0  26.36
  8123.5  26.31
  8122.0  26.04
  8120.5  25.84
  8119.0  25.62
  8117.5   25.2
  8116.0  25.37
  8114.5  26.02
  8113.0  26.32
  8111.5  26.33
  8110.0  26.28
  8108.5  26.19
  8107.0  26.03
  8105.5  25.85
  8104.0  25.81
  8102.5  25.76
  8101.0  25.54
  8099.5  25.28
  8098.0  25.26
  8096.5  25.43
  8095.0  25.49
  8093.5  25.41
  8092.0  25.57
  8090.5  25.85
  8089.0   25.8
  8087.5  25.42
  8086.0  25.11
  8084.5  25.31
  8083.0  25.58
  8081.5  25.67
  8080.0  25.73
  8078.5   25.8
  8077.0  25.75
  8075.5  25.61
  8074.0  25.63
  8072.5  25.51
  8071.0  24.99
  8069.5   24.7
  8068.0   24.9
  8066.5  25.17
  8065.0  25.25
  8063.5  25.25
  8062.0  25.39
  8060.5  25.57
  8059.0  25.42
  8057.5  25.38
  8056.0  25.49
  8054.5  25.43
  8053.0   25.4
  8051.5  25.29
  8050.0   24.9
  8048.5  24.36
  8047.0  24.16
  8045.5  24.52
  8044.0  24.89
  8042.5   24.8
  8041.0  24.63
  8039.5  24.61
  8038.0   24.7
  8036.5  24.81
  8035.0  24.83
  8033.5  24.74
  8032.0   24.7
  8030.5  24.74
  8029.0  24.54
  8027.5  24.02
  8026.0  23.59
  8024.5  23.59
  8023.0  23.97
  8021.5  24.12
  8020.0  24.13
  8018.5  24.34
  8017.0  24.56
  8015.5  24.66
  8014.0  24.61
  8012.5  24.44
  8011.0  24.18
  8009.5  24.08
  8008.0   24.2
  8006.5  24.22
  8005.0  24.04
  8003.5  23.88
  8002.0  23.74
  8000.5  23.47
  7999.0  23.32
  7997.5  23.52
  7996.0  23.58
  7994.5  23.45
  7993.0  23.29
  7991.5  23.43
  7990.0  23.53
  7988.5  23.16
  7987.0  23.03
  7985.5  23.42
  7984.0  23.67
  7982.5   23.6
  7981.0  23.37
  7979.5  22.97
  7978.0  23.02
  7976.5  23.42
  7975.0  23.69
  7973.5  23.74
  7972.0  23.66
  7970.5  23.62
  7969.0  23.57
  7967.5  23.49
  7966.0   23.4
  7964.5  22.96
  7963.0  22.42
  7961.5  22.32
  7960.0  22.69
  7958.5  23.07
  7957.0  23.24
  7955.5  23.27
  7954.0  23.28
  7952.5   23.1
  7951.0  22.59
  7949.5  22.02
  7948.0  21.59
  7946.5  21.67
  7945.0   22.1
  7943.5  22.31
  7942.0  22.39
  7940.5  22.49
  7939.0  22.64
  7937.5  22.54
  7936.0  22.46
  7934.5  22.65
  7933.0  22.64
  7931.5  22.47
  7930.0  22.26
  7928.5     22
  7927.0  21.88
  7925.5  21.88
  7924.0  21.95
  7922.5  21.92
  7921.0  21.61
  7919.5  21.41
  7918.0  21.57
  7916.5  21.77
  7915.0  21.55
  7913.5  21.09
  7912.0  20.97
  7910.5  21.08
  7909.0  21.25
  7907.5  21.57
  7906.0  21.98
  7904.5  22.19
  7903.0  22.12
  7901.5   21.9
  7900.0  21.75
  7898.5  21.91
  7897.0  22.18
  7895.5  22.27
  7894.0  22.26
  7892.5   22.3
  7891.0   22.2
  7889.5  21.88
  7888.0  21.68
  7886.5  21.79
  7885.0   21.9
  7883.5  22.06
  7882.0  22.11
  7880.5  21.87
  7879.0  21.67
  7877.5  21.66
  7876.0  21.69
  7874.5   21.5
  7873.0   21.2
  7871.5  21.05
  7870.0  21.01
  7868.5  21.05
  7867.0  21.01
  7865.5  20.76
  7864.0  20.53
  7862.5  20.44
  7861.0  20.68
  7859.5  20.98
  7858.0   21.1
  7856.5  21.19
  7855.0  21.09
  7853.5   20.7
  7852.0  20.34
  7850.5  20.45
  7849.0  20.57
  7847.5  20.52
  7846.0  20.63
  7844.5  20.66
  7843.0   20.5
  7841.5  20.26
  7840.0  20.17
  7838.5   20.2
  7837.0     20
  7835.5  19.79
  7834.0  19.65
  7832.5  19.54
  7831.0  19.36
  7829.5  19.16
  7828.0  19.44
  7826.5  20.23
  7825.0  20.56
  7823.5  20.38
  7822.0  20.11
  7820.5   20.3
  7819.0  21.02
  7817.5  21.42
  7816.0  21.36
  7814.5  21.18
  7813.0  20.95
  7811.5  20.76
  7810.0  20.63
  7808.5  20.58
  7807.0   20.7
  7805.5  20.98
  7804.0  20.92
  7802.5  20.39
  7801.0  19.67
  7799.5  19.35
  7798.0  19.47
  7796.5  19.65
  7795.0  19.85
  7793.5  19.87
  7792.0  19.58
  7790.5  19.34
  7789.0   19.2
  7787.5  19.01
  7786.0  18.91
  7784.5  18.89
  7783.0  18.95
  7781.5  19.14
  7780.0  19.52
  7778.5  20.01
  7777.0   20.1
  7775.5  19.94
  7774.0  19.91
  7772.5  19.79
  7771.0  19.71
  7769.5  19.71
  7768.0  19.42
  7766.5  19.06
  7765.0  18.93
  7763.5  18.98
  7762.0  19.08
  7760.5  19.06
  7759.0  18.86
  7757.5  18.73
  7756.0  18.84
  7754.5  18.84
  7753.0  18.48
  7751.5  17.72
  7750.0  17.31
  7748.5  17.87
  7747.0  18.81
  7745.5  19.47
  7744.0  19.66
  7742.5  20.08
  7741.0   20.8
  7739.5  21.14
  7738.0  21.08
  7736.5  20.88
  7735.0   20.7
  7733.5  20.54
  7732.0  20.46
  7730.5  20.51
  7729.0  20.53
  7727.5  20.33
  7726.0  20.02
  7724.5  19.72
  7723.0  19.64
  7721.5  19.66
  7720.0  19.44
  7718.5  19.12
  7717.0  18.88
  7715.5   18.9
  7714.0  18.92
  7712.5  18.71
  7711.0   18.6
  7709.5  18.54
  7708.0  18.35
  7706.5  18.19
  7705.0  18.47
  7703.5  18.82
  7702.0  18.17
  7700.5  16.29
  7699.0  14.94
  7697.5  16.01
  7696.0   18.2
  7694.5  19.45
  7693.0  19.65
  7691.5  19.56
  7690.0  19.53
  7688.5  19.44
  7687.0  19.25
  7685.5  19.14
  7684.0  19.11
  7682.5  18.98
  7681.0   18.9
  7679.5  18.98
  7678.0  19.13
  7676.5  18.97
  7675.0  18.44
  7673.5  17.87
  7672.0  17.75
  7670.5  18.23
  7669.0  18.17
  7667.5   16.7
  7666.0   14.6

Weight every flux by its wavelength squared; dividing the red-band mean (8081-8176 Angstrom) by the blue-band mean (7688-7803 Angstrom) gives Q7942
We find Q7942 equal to 1.49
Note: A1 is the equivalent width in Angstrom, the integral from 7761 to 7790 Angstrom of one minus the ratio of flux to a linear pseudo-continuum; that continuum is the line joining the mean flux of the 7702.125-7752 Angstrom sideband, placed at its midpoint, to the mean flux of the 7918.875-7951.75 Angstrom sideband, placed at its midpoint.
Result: 1.0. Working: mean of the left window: 19.4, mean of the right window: 22.2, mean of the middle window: 19.4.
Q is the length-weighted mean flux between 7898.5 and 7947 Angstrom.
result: 21.9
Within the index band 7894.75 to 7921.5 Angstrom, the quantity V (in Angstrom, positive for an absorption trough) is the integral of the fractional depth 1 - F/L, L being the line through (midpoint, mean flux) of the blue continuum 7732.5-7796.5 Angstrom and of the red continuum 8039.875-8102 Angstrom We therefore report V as 0.6 Angstrom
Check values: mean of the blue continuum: 19.4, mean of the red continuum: 25.3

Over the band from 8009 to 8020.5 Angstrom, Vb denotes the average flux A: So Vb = 24.4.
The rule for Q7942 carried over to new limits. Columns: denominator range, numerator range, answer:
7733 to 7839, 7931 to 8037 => 1.25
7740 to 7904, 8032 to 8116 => 1.33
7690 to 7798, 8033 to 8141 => 1.45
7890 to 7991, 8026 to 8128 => 1.17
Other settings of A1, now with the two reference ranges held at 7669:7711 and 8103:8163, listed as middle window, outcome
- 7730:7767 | 0.1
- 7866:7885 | 0.1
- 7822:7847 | 1.1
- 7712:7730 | -0.5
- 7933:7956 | 0.4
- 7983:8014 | 0.1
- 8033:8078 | -0.5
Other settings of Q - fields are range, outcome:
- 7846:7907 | 21.4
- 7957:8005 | 23.3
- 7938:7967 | 22.6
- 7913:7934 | 21.9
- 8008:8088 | 24.9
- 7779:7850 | 20.1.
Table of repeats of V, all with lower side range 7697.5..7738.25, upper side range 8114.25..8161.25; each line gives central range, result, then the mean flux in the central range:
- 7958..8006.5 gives 0.31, 23.4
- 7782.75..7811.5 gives 0.87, 19.8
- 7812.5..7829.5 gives 0.22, 20.6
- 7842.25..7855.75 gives 0.44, 20.6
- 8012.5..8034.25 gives -0.09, 24.3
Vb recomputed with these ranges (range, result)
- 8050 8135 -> 25.6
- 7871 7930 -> 21.8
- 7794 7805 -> 19.9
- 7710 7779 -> 19.5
